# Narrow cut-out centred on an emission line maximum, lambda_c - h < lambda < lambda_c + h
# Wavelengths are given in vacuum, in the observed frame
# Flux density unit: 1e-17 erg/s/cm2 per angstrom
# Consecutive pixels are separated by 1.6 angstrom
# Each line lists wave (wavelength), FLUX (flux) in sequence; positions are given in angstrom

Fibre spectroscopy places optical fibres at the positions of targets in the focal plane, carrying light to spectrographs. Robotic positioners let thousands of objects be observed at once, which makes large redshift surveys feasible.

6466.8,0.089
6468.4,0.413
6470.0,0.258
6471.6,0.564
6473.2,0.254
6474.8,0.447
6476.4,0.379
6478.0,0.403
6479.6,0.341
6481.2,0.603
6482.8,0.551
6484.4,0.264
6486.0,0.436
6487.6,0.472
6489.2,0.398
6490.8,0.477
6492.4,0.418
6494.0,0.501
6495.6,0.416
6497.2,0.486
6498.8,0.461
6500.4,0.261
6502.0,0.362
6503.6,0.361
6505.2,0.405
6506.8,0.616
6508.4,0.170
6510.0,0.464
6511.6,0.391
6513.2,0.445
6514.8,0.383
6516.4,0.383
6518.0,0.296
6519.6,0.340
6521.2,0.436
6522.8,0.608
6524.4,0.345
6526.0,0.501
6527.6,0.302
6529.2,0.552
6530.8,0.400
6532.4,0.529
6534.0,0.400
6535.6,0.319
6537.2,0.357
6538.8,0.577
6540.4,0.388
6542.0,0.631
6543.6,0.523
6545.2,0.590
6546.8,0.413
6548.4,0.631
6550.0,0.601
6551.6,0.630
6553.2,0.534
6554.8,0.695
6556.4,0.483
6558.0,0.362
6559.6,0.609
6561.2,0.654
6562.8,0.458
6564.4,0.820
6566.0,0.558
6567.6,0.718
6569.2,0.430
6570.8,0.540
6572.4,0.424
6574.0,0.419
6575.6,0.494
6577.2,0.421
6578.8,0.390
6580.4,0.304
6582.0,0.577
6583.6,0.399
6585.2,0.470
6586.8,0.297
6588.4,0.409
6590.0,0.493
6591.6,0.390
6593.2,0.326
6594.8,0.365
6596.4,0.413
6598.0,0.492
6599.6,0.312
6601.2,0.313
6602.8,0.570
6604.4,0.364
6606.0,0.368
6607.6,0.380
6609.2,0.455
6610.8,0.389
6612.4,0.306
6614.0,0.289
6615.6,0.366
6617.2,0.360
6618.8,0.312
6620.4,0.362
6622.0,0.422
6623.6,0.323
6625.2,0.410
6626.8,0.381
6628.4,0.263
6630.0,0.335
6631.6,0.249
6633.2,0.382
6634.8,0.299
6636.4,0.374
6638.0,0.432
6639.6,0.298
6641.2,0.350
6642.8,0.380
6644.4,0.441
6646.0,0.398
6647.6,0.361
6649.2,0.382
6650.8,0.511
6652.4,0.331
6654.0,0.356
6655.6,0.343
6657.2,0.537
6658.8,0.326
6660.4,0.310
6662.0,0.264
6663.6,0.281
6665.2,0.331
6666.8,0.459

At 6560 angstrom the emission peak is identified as C III] 1909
